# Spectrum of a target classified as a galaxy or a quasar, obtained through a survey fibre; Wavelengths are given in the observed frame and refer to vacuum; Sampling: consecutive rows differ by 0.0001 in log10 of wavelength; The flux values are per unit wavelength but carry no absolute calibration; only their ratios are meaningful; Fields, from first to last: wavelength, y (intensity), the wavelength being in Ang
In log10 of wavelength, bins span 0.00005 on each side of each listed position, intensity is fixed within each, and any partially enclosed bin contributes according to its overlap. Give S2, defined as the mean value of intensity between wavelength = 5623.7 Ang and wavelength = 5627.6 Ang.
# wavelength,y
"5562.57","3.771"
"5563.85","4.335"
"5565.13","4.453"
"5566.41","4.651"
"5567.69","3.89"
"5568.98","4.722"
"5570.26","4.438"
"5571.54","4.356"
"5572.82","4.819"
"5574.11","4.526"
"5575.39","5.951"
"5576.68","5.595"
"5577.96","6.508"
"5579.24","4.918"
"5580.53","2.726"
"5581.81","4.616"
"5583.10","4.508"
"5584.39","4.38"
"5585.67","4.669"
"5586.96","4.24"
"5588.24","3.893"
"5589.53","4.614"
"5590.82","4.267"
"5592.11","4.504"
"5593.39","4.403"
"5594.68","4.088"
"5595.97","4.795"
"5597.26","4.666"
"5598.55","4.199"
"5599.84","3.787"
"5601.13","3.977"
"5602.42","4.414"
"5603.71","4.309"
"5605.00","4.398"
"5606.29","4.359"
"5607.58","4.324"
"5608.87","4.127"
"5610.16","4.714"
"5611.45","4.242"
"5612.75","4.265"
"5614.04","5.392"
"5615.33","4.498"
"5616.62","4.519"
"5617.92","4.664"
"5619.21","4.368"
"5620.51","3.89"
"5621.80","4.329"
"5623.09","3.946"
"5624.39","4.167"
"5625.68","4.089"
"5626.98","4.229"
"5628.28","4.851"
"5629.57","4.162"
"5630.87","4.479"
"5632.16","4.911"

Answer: 4.15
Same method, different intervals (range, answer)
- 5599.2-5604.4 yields 4.12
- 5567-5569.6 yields 4.3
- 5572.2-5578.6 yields 5.48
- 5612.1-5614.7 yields 4.83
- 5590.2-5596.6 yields 4.41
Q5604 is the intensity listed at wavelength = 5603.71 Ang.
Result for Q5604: 4.309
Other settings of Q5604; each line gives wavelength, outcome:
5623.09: 3.946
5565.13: 4.453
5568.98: 4.722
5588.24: 3.893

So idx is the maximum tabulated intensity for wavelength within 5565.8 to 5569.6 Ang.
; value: 4.722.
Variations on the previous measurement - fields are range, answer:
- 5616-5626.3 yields 4.664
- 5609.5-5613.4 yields 4.714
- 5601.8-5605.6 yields 4.414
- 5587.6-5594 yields 4.614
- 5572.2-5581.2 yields 6.508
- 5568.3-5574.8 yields 4.819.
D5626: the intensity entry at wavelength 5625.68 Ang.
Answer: 4.089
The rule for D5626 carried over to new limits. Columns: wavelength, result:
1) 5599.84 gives 3.787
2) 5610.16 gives 4.714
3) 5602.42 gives 4.414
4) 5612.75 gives 4.265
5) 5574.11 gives 4.526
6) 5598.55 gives 4.199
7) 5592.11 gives 4.504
